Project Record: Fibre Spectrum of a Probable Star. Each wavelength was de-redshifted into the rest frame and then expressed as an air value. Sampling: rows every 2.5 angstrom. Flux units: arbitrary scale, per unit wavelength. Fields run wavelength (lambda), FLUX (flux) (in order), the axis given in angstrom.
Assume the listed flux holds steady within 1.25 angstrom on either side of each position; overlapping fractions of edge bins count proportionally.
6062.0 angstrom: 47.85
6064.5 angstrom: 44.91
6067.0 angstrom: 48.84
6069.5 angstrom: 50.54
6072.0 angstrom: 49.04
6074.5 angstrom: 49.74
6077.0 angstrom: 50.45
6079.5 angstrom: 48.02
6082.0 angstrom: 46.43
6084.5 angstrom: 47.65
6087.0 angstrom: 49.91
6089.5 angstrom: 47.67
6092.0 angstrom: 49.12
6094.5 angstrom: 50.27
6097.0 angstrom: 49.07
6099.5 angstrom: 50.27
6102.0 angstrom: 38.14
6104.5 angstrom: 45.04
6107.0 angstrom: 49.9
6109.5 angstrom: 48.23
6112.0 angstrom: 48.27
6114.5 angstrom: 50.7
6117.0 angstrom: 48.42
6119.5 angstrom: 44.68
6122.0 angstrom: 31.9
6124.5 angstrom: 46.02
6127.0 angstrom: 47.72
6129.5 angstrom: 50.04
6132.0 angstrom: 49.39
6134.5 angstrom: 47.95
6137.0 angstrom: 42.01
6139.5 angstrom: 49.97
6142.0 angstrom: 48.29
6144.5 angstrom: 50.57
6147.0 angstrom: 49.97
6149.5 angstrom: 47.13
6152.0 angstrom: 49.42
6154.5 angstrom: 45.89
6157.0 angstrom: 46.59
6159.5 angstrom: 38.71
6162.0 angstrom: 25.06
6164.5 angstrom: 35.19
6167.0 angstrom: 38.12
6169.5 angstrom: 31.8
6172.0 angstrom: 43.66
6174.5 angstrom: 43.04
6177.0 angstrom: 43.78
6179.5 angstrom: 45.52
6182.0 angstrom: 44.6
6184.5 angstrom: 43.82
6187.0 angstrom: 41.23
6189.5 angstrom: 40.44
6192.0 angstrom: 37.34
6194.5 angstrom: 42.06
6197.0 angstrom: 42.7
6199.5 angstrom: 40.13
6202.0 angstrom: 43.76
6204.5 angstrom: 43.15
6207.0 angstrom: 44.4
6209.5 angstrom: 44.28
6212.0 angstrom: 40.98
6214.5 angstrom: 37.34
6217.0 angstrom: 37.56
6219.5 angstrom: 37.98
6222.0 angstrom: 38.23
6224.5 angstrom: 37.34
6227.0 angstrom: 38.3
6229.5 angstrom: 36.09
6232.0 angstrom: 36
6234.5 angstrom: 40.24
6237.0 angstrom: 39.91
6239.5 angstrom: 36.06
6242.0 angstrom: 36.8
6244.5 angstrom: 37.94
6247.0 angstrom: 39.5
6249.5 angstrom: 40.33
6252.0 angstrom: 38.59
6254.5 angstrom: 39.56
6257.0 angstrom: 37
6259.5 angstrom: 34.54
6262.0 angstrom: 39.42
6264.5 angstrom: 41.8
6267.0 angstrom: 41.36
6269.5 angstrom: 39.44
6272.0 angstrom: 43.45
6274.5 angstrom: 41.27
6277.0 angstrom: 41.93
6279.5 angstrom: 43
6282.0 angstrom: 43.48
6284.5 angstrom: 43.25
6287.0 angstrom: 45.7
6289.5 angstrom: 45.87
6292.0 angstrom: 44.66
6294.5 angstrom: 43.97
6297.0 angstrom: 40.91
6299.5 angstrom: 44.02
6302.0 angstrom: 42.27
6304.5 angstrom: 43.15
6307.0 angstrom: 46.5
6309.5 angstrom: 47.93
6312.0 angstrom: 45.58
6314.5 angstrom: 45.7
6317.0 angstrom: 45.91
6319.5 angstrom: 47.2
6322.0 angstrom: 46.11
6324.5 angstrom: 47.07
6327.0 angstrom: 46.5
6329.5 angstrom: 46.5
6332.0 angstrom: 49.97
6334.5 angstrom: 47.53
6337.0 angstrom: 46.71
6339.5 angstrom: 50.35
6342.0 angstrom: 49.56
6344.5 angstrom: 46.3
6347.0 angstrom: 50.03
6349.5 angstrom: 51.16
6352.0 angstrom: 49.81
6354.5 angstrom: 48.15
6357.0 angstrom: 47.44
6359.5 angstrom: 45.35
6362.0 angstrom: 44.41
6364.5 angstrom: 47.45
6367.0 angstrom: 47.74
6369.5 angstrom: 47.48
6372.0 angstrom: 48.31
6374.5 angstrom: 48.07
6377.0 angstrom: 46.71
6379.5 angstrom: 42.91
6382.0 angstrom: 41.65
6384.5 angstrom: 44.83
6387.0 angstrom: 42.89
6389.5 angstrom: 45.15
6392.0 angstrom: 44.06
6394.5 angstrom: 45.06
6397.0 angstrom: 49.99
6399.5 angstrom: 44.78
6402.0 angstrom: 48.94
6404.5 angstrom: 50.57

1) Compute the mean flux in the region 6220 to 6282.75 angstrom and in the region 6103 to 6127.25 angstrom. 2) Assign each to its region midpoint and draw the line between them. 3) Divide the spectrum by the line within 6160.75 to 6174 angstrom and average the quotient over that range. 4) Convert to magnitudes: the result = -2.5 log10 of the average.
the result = 0.22 mag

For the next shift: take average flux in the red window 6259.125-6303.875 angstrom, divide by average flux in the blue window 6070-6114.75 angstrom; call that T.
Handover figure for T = 0.9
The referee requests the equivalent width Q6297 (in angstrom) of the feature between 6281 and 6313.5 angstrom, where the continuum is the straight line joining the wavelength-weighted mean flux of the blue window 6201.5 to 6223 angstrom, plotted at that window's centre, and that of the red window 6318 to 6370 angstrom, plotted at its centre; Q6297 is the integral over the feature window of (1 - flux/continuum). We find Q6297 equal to 0.6 angstrom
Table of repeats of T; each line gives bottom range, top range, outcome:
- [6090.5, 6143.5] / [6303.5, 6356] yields 1.01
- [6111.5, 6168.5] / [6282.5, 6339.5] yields 1.02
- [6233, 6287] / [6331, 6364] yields 1.20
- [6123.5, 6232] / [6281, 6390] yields 1.09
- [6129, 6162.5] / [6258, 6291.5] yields 0.91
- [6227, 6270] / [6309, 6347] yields 1.23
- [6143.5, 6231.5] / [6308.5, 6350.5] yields 1.15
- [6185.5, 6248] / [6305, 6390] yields 1.18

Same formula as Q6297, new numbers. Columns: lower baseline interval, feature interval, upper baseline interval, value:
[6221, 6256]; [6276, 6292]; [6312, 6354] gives -0.4 angstrom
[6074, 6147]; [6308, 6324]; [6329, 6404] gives 0.2 angstrom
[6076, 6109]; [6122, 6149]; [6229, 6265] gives -1.4 angstrom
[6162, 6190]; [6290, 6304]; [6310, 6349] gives 0.8 angstrom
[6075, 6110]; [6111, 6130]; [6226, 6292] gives 0.3 angstrom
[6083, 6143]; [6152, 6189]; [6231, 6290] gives 3.0 angstrom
